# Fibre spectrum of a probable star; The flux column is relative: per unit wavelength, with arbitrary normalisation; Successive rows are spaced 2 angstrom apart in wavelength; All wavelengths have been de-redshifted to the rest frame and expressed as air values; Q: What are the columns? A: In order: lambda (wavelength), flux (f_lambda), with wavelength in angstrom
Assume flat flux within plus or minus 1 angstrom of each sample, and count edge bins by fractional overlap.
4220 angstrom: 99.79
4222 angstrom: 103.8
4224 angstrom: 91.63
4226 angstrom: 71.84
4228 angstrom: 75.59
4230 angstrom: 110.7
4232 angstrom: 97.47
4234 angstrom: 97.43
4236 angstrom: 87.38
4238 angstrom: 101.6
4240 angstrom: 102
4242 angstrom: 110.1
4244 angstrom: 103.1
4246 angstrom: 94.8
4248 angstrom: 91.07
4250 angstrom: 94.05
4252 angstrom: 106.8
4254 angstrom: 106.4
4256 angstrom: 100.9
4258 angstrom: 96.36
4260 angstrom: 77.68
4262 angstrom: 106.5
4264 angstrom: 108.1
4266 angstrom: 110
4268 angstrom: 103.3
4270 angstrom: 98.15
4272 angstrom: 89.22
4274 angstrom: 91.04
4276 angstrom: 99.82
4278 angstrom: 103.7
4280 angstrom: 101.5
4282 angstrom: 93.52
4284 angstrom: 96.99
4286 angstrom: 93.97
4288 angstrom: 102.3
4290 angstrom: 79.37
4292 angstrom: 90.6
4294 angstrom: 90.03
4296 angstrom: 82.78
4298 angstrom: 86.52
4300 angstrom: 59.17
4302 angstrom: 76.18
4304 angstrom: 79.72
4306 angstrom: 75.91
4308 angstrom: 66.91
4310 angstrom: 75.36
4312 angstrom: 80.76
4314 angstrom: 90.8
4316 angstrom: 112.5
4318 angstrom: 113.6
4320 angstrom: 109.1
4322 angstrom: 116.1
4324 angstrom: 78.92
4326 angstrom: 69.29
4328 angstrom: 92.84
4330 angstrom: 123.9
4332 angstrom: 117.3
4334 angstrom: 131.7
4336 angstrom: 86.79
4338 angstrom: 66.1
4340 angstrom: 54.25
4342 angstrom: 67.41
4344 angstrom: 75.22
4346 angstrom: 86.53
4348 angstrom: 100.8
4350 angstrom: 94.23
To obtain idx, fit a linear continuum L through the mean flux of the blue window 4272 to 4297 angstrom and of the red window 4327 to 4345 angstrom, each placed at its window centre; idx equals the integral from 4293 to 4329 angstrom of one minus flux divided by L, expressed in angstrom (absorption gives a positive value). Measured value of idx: 2.2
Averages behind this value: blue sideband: 93.6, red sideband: 90.6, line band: 86.5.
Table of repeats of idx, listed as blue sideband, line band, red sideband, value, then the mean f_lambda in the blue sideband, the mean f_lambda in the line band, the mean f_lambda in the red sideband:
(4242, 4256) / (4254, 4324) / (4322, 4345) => 1.45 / 100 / 92.9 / 88.8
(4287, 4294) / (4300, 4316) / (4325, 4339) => 2.56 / 90.7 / 78.9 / 98.3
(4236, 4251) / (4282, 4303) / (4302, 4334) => 2.11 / 98.7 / 86.2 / 94.2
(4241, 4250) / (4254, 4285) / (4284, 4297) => -1.40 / 99.1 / 98.7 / 90.4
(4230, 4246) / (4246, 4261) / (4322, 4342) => 0.41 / 100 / 96.1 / 91.3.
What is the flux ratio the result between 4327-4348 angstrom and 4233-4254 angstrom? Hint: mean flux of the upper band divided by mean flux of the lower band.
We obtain 0.9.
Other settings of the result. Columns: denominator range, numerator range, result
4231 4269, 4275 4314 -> 0.86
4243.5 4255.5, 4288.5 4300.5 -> 0.84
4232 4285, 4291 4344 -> 0.89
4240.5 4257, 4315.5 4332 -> 1.02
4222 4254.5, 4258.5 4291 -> 1.01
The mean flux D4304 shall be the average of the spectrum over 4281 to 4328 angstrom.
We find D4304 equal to 87.9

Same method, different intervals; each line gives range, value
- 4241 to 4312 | 92.5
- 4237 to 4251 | 99.5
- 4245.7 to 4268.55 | 99.7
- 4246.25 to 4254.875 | 99.1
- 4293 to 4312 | 77.2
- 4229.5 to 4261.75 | 98.6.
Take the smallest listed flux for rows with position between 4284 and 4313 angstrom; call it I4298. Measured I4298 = 59.17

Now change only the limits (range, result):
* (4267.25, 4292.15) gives 79.37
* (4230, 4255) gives 87.38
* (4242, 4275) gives 77.68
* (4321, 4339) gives 66.1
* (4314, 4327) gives 69.29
